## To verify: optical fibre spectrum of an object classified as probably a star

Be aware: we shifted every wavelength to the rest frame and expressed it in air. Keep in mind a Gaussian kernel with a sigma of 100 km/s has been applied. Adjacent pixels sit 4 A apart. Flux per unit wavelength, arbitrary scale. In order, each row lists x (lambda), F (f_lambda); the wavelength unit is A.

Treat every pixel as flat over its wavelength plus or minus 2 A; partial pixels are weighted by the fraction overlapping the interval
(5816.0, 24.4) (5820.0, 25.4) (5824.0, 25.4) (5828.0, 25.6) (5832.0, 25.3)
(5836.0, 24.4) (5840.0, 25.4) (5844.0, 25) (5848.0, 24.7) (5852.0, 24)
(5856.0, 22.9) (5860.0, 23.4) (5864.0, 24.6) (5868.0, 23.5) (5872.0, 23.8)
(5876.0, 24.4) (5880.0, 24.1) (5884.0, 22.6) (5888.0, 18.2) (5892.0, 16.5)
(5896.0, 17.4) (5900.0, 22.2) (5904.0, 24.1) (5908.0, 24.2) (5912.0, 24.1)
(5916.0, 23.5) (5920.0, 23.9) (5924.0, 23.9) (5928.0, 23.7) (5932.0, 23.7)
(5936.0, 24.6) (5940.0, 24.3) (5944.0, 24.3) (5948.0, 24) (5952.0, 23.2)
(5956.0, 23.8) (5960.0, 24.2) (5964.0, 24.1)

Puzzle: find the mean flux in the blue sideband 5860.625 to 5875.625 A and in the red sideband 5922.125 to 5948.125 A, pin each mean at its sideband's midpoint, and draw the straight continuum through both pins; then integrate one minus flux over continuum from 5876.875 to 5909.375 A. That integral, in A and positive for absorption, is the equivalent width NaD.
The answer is 3.8 A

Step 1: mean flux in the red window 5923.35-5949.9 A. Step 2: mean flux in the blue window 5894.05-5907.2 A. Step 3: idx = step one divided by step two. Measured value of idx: 1.1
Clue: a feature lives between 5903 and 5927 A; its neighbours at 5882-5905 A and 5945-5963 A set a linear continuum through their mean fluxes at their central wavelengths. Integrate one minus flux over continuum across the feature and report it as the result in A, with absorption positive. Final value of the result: -2.9 A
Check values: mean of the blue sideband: 20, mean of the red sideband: 23.8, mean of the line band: 23.9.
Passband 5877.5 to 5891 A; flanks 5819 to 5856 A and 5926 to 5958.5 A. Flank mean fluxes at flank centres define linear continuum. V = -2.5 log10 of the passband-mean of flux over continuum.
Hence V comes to 0.15 mag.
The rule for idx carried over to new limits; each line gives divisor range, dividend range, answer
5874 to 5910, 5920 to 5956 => 1.11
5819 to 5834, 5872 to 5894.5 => 0.84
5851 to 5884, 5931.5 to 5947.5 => 1.02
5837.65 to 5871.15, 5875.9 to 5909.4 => 0.88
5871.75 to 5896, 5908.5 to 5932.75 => 1.13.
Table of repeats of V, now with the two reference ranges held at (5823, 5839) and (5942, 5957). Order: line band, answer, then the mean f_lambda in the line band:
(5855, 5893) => 0.10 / 22.5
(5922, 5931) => 0.01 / 23.8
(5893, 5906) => 0.17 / 20.9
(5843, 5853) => 0.02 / 24.6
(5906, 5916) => 0.01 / 24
